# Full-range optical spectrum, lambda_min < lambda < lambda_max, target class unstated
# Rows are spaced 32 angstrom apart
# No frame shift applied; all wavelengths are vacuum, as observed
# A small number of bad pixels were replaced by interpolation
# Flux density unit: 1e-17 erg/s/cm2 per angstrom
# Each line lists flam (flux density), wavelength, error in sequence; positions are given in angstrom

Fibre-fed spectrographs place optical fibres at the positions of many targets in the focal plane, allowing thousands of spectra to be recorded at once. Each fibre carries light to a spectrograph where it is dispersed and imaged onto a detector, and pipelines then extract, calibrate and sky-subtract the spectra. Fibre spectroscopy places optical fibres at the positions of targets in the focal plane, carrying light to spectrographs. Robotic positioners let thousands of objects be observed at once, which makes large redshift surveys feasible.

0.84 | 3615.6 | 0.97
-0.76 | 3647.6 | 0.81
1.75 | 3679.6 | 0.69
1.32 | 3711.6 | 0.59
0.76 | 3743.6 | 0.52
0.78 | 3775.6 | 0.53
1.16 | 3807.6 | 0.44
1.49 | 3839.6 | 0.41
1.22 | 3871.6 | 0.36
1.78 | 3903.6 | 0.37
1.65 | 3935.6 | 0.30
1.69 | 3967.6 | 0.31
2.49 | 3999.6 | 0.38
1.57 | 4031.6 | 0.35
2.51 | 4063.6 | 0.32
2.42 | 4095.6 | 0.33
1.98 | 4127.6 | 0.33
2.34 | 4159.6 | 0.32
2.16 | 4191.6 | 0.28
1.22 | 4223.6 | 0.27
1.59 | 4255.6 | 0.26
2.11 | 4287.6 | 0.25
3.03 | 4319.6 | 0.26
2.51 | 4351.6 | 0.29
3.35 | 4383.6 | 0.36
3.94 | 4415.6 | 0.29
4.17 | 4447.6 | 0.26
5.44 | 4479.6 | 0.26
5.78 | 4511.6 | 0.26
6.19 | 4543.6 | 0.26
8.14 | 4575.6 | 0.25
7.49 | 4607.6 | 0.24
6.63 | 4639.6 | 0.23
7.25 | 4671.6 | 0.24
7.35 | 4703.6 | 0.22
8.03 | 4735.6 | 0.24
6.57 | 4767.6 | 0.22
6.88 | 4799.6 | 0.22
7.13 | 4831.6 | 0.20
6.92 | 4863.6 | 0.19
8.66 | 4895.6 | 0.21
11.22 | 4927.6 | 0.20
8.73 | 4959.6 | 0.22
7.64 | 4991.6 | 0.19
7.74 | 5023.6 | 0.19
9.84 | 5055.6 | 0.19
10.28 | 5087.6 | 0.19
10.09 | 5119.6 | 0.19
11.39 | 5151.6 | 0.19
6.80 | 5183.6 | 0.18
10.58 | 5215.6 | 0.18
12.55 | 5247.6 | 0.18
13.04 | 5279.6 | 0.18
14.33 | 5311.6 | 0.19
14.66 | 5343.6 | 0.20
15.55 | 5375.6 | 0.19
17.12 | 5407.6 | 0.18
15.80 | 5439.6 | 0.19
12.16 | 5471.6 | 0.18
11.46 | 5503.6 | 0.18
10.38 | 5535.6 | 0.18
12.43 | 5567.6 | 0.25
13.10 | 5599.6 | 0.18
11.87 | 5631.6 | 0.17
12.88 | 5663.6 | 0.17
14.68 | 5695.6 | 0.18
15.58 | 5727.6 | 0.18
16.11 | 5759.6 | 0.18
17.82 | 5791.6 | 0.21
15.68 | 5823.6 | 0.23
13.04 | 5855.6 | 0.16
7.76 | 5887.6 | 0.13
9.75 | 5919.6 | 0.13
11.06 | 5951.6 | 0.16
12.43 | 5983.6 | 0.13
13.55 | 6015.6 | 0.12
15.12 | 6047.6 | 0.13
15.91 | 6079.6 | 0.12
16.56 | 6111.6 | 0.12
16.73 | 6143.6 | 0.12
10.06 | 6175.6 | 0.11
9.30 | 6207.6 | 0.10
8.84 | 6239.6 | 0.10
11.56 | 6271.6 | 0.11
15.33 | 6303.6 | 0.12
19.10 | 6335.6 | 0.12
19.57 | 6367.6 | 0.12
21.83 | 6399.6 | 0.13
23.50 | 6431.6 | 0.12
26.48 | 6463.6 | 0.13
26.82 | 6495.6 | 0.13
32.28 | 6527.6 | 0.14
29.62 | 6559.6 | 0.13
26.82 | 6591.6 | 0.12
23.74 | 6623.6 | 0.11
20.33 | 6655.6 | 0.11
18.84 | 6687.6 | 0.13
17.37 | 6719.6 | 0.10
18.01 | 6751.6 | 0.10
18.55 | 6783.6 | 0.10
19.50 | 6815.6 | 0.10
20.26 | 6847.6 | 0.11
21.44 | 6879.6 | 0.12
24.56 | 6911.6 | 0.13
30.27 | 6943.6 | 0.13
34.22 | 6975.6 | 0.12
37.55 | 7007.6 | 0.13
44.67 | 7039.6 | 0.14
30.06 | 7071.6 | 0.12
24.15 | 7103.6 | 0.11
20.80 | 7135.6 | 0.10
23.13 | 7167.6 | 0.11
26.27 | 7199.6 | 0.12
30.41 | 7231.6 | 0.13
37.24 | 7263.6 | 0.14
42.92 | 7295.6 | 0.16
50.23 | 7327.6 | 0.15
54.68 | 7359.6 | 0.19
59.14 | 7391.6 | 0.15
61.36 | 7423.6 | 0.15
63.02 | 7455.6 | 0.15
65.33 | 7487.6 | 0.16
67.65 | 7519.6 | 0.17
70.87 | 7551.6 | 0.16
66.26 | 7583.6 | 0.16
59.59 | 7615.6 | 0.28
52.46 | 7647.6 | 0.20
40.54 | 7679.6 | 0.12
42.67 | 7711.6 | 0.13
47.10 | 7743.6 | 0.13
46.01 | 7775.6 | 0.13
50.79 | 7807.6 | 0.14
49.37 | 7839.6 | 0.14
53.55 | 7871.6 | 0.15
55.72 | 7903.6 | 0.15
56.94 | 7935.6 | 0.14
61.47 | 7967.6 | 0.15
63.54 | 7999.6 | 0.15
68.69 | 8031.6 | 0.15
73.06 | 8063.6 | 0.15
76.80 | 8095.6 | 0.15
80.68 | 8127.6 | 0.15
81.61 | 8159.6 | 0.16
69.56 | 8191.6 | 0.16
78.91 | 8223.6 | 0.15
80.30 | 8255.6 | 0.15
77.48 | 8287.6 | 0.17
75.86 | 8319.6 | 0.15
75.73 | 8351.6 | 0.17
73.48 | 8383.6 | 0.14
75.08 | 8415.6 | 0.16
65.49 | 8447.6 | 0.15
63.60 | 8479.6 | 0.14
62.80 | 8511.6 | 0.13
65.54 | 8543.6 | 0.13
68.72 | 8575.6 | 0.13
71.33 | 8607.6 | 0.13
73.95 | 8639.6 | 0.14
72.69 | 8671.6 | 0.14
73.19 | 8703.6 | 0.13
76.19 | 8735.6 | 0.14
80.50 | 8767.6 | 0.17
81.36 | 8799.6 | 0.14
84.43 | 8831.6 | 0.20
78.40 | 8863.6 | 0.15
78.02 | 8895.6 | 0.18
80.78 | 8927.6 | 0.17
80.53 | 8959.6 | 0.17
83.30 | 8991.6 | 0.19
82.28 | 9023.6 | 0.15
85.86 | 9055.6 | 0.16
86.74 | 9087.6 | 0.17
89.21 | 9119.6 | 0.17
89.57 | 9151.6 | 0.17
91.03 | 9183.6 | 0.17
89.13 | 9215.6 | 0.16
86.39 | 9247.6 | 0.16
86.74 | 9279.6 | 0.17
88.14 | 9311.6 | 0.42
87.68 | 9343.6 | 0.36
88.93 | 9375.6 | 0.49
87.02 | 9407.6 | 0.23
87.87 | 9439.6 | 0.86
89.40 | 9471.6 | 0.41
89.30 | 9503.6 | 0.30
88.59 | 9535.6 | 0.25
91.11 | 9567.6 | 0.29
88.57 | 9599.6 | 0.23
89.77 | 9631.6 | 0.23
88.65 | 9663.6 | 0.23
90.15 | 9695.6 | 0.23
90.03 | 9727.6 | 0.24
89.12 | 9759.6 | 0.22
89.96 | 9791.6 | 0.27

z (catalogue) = 0.000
